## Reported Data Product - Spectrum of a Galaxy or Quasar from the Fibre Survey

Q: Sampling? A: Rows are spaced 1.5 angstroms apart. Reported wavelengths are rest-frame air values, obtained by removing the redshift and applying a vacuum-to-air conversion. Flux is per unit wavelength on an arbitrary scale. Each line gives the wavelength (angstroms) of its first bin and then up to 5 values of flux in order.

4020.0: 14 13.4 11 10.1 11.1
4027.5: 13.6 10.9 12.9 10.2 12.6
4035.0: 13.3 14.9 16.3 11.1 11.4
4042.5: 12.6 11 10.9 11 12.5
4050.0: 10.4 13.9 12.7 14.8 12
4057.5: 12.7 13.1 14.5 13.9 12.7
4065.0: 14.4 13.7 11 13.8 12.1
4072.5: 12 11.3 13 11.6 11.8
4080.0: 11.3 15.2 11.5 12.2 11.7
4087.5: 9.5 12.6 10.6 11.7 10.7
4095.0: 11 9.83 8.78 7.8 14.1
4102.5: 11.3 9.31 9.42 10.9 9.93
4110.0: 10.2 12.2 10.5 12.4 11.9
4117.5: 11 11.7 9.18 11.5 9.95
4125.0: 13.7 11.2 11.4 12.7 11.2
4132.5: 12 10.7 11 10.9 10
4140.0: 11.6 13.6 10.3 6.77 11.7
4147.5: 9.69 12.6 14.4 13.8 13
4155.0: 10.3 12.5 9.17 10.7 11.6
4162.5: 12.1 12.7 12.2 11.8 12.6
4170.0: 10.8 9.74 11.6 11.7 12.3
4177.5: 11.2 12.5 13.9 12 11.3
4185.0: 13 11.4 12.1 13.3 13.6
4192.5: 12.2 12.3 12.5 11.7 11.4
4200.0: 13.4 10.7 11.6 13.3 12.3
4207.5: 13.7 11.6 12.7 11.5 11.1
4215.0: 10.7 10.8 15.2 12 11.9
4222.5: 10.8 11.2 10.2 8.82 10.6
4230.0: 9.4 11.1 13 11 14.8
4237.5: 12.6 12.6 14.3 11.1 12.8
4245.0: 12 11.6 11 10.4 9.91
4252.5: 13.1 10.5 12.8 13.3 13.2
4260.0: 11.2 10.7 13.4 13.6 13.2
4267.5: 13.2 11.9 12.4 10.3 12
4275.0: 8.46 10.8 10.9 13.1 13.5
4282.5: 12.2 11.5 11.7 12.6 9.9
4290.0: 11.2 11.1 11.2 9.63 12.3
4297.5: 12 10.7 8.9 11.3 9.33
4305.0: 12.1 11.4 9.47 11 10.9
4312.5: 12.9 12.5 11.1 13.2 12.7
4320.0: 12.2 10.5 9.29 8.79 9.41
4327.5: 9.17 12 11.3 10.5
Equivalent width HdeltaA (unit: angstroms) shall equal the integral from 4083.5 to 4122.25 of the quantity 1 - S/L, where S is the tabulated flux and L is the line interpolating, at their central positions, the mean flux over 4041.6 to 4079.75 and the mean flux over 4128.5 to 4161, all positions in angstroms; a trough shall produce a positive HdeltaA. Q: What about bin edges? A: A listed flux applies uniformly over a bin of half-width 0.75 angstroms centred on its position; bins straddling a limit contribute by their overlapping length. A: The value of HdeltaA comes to 3.6 angstroms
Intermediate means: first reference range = 12.5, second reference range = 11.4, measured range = 10.8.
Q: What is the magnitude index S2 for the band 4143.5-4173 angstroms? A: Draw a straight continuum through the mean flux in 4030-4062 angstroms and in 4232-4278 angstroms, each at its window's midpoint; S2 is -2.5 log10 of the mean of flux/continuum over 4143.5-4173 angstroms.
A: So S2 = 0.08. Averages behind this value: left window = 12.6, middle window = 11.5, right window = 12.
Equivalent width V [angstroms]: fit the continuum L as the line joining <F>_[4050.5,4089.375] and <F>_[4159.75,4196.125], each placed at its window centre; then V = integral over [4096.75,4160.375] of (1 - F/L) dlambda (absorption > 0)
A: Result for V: 6.3 angstroms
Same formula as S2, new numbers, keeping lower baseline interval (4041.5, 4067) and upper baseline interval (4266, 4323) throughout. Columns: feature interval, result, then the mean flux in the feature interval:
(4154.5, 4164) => 0.087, 11.2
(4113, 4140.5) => 0.094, 11.3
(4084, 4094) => 0.115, 11.3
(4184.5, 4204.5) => -0.029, 12.3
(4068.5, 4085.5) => 0.025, 12.3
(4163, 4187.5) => 0.012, 11.9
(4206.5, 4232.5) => 0.040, 11.4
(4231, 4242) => -0.087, 12.7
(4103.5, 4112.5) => 0.198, 10.4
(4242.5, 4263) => -0.014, 11.8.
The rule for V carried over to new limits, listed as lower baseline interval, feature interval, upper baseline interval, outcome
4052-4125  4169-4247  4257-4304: -2.15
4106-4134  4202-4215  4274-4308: -1.05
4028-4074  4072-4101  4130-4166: 2.05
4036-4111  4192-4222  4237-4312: -1.04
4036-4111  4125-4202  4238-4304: 0.27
